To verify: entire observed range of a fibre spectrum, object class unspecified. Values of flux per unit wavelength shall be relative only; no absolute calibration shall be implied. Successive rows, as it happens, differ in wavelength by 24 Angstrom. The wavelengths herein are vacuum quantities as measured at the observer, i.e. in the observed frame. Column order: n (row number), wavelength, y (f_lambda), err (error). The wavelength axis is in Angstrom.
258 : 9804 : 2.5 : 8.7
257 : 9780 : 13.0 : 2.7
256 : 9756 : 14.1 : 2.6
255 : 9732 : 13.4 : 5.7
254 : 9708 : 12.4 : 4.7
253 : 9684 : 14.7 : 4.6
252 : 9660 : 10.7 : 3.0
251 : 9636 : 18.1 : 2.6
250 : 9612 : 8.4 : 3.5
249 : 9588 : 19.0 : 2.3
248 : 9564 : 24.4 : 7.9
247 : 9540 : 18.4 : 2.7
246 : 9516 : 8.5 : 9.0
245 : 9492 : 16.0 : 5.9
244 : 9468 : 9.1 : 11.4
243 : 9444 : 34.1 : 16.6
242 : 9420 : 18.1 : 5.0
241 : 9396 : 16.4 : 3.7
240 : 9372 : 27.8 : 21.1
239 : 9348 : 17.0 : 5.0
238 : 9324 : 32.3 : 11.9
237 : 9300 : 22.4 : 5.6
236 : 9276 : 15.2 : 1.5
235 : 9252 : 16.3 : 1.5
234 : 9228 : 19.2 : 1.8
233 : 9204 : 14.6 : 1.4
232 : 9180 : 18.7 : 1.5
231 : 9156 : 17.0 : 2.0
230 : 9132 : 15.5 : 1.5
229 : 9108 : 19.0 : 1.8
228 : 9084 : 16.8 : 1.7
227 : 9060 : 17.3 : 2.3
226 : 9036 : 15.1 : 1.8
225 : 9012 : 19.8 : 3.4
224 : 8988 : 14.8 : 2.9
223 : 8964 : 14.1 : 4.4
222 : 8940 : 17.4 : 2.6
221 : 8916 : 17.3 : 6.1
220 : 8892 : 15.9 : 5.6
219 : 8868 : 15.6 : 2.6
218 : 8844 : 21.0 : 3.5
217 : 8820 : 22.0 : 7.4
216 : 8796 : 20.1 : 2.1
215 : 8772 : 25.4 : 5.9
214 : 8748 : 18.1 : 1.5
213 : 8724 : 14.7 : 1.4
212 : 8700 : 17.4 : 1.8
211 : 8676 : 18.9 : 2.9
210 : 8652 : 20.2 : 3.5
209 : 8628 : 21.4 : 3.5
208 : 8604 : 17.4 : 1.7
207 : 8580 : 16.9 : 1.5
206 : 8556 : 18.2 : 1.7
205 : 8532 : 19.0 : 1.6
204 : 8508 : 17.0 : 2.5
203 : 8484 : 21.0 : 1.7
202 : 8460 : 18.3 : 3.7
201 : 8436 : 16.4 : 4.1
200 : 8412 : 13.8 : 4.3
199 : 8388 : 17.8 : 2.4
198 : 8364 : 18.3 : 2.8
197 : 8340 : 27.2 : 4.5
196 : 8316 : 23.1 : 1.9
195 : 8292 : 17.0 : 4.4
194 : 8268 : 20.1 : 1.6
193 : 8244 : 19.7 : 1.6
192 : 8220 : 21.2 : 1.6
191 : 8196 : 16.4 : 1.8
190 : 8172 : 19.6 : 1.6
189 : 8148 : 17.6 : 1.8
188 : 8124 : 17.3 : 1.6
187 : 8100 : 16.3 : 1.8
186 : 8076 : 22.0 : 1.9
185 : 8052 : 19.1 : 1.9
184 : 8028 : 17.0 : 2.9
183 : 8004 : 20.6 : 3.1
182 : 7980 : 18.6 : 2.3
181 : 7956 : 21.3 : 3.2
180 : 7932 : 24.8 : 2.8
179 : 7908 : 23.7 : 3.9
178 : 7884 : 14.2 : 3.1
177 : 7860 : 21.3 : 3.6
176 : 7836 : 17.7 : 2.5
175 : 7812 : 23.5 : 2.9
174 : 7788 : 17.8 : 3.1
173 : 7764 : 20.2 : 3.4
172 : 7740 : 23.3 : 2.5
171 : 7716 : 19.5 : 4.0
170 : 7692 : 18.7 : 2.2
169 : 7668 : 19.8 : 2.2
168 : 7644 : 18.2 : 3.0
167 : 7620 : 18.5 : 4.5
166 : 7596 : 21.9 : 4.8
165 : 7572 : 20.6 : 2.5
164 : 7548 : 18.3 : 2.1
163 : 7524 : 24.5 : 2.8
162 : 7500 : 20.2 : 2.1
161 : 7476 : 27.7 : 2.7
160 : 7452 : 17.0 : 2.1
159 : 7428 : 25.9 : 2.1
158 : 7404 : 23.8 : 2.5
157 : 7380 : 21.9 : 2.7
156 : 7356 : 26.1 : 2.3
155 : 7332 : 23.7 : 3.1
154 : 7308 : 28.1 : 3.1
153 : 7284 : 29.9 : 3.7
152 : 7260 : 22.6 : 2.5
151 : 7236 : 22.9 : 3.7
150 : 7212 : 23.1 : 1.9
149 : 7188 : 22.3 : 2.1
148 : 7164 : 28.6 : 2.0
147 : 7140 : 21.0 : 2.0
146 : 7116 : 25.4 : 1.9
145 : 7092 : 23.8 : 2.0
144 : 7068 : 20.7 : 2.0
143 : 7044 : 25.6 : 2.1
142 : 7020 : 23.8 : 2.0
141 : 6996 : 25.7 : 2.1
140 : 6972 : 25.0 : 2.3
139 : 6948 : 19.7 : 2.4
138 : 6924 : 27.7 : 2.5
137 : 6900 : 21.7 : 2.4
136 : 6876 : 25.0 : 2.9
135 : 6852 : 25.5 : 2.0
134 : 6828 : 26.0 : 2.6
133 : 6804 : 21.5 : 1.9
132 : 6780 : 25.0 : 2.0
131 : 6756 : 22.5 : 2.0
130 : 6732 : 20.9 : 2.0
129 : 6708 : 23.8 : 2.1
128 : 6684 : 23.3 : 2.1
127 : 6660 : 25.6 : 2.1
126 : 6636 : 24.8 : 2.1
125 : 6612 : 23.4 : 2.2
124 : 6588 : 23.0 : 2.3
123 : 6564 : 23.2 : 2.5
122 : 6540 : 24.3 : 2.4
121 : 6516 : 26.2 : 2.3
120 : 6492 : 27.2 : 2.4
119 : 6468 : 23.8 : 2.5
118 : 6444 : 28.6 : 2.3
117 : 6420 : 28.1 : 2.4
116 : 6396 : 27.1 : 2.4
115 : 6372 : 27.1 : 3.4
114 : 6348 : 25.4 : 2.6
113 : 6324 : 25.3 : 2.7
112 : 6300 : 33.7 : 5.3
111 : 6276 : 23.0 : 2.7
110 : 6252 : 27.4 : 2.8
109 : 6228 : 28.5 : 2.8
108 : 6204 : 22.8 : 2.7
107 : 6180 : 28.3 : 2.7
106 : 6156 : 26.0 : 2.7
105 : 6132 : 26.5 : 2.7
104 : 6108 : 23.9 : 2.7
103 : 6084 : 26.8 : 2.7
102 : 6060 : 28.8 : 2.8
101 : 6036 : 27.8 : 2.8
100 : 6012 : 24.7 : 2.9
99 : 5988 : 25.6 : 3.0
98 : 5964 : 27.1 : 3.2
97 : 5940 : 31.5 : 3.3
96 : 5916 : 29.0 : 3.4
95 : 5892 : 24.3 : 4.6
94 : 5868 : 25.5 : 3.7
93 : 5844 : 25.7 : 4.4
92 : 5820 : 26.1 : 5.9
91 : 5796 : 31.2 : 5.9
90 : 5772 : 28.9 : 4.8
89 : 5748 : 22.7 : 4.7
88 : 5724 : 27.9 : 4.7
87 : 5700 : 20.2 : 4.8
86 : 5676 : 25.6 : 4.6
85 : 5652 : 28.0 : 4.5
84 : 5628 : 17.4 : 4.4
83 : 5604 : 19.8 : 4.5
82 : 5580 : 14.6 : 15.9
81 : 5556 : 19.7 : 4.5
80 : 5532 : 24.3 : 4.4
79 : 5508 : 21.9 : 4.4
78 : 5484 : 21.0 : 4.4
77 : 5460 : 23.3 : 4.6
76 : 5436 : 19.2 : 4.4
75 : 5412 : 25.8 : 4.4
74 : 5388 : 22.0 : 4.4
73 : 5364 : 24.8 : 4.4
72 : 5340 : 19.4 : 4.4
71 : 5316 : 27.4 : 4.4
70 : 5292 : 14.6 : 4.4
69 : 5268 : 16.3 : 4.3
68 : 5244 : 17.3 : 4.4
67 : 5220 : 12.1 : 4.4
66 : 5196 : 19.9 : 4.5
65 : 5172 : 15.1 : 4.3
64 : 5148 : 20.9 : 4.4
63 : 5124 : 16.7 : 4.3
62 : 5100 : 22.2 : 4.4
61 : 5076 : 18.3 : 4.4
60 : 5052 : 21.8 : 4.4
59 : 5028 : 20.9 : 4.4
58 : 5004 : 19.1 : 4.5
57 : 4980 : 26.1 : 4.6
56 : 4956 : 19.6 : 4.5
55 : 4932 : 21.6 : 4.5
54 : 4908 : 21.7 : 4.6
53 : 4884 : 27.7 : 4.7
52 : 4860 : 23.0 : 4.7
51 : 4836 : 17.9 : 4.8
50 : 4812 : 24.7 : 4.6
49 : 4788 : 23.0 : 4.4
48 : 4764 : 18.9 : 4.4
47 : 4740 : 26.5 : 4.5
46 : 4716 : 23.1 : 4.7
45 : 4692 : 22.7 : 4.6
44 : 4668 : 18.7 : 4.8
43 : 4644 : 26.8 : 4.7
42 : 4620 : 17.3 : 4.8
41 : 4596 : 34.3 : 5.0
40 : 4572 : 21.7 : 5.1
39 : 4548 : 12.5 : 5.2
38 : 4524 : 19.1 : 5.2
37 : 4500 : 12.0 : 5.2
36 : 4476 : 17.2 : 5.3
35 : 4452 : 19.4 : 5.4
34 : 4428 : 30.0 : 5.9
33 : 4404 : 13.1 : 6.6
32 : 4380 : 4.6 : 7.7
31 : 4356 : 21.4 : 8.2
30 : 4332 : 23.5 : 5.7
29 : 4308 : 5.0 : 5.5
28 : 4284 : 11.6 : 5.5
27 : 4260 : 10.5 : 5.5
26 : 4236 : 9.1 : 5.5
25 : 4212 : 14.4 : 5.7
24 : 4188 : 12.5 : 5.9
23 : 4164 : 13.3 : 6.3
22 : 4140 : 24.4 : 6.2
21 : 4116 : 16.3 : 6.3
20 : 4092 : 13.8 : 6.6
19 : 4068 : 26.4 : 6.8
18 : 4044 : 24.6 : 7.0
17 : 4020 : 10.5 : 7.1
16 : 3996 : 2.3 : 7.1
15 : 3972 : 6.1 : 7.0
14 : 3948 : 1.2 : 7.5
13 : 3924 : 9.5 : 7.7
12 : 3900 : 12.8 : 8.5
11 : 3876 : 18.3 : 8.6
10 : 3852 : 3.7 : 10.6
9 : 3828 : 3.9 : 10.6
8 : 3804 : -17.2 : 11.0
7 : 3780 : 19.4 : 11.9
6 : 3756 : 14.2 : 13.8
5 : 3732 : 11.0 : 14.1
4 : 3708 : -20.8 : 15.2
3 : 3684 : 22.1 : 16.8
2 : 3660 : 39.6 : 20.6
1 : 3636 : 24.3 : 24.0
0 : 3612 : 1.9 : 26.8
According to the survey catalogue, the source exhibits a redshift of 0.51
